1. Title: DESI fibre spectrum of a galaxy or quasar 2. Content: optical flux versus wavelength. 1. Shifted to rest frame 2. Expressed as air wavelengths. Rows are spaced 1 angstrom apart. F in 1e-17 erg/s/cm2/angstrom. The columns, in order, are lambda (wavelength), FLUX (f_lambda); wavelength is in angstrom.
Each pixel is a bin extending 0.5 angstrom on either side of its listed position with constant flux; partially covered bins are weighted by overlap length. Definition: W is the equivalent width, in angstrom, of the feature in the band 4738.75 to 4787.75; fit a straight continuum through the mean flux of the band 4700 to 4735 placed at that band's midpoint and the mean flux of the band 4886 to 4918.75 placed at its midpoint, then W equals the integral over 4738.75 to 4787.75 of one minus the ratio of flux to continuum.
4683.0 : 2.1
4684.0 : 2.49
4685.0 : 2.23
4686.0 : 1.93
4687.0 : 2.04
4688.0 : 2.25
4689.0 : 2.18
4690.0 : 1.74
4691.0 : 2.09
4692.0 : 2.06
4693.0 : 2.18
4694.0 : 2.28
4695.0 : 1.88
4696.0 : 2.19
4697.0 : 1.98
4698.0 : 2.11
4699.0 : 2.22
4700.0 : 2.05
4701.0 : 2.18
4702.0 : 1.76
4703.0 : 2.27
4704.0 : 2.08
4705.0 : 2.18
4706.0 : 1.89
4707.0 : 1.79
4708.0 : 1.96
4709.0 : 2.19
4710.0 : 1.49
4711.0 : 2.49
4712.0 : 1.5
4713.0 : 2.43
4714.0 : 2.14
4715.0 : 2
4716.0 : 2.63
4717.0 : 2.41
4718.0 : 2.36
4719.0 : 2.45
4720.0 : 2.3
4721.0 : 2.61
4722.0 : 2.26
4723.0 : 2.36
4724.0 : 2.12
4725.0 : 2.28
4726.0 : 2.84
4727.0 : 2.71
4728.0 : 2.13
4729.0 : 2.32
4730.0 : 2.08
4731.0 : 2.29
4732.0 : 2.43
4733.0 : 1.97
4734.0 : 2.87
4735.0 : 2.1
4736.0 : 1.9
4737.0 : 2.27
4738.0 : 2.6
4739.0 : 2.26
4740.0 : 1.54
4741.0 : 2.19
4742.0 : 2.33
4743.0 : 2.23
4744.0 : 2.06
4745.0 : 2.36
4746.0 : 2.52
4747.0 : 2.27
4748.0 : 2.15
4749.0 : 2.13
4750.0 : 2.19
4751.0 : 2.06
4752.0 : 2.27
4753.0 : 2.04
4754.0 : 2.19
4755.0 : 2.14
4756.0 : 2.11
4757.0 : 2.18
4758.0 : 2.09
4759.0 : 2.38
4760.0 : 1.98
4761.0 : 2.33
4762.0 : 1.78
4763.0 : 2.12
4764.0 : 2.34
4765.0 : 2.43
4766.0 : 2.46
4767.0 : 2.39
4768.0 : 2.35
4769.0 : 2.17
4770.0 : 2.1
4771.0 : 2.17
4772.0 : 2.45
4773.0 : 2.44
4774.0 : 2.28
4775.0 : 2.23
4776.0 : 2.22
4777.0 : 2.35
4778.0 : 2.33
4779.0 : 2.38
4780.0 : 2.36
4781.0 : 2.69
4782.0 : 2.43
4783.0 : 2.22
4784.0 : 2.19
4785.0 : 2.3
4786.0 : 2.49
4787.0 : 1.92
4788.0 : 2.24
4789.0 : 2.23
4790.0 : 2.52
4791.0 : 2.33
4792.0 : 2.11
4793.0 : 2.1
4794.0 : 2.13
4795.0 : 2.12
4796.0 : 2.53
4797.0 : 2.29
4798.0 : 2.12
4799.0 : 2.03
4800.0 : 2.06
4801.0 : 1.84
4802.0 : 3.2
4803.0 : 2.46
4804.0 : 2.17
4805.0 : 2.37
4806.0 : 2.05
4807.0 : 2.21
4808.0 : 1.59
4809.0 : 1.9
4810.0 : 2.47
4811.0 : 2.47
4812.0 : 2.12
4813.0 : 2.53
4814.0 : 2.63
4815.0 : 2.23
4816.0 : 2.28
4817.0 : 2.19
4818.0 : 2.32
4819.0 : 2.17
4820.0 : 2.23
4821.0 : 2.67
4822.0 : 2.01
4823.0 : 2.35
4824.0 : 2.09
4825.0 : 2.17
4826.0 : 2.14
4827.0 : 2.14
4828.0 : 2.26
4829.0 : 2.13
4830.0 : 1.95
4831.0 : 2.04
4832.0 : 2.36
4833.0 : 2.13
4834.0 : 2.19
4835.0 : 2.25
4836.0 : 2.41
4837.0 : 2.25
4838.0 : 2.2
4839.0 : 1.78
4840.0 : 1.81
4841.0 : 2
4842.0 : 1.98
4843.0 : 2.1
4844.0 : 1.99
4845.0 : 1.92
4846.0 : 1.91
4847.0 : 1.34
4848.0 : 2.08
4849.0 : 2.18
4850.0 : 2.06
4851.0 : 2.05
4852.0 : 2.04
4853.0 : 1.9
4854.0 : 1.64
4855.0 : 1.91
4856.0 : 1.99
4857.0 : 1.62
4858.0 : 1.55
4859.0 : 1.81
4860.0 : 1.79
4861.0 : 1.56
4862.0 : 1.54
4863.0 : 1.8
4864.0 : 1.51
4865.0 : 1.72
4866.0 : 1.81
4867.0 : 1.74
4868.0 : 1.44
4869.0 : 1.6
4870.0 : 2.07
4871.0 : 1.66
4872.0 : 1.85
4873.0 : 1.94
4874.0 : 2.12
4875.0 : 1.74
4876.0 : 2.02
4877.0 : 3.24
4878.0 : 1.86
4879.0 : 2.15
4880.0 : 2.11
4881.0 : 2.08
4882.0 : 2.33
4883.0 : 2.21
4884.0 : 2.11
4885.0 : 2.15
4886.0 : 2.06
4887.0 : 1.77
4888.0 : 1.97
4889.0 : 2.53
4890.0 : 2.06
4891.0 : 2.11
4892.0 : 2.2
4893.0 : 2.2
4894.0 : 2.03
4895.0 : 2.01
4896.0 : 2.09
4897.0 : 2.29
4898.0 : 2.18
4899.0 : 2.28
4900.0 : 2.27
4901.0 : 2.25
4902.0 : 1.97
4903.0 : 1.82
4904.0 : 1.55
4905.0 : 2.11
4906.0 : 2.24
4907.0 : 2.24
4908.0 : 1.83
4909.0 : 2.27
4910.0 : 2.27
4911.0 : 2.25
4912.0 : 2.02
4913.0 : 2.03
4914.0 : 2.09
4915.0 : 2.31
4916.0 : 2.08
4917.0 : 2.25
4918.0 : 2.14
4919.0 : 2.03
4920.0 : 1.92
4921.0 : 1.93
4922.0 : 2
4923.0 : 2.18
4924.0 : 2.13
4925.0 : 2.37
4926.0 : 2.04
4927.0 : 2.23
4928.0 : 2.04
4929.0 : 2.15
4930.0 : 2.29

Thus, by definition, -0.89 angstrom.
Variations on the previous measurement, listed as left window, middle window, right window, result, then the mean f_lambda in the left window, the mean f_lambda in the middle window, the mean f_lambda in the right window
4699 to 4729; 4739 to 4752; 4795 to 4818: 0.3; 2.2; 2.18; 2.26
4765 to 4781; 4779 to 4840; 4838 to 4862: -3.7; 2.33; 2.24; 1.87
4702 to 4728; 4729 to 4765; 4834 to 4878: -0.8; 2.22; 2.2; 1.91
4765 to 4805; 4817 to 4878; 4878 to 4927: 5.9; 2.29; 1.99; 2.11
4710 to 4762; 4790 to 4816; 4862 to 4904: -1.3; 2.24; 2.25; 2.02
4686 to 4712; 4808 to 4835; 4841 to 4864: -4.8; 2.05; 2.23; 1.85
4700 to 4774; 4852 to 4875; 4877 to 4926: 4.1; 2.22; 1.76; 2.12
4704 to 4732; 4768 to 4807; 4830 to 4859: -3.4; 2.23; 2.28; 1.98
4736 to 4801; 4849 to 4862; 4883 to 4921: 1.9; 2.23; 1.83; 2.11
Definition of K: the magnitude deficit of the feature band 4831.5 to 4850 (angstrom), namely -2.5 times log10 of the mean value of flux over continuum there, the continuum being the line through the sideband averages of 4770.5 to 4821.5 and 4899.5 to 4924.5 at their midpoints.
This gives 0.08 mag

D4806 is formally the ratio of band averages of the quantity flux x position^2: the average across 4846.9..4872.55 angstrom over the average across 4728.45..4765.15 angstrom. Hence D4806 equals 0.9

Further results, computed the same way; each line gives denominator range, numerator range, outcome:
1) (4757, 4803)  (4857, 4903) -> 0.91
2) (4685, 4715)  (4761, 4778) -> 1.14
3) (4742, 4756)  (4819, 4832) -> 1.03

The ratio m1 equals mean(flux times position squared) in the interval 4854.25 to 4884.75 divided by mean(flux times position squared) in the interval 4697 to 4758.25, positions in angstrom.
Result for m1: 0.91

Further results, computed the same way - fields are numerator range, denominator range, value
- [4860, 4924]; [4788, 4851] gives 0.96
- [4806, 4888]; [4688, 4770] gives 0.97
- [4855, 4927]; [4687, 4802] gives 0.97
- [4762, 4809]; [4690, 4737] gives 1.07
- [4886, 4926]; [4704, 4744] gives 1.02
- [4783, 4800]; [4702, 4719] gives 1.09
